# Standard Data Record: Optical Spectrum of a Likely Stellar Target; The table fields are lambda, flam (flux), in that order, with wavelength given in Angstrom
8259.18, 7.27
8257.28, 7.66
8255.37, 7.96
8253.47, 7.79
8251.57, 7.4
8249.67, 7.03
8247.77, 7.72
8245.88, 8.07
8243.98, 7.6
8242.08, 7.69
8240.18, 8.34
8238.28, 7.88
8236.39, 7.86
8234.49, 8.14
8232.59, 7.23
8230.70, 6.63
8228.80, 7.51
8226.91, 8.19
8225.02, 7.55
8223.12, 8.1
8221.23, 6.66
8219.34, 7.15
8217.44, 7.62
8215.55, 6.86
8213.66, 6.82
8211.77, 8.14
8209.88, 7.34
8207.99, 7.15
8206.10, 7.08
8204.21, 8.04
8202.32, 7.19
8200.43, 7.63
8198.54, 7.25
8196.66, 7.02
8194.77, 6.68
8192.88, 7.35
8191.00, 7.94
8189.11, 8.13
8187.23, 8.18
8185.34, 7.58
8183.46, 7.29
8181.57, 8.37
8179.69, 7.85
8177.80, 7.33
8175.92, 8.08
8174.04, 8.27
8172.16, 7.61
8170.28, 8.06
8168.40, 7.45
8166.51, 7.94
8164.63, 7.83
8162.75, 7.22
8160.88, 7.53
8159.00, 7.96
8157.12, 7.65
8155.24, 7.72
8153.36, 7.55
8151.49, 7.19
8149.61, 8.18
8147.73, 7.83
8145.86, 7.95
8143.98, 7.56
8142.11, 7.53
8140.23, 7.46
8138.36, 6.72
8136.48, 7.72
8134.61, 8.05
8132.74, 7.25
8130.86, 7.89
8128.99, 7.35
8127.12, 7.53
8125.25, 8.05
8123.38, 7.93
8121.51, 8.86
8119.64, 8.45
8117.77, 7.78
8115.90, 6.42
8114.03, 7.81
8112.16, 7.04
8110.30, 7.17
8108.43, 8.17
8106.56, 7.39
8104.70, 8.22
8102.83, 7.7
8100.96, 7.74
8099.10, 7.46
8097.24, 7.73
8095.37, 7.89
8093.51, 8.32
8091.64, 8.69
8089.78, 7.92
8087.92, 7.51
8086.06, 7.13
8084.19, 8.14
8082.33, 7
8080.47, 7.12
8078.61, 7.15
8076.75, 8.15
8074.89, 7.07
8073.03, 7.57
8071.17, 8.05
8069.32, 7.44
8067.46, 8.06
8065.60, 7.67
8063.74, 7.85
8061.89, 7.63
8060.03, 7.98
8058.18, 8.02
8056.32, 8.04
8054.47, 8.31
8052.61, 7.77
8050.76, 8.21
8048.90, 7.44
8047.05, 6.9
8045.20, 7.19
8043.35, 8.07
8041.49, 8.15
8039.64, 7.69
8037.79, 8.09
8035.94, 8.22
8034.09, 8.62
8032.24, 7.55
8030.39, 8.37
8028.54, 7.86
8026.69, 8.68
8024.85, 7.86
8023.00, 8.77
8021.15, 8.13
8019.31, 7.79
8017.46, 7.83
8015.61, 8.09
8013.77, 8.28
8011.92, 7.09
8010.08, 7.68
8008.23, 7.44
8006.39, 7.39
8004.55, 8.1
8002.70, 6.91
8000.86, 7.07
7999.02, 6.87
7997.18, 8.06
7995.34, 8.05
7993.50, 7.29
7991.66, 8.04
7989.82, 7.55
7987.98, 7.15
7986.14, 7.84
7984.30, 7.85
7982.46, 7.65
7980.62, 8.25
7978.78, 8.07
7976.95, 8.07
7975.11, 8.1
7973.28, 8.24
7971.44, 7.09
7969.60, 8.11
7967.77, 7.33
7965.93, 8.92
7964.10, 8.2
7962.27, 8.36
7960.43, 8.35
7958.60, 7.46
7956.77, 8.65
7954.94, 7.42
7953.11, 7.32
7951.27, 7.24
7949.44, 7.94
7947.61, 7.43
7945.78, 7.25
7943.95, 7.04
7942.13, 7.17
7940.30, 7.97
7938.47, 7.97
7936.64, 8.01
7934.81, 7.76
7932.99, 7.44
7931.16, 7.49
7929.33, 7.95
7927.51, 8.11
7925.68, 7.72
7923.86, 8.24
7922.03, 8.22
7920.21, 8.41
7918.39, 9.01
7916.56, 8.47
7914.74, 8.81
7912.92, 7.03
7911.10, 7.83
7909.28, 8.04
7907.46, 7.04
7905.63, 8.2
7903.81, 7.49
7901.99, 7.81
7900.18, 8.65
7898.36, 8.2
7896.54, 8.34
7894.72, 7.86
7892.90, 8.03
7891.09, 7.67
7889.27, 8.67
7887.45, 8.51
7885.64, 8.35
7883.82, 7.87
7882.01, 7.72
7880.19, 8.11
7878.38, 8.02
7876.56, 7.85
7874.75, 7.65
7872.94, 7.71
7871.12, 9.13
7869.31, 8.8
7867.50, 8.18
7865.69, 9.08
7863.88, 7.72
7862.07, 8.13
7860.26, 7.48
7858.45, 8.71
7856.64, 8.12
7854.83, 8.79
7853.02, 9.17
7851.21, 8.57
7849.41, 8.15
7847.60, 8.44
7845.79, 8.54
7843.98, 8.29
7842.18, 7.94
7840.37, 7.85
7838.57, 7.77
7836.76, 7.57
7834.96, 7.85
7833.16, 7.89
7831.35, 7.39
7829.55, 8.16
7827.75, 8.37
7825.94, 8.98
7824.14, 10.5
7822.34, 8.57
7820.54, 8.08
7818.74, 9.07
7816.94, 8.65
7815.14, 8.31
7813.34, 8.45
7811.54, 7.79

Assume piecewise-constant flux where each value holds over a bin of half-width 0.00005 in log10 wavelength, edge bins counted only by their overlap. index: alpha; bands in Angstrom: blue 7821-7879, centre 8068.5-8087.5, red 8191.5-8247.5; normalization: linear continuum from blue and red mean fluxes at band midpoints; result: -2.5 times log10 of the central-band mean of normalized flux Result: 0.04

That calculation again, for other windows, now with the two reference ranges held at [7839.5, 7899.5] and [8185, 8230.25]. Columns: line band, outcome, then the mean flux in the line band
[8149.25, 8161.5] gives -0.01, 7.66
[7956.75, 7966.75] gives -0.04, 8.29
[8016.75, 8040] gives -0.04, 8.13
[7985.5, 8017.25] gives 0.05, 7.59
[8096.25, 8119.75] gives 0.01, 7.59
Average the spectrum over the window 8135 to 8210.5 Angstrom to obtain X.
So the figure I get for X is 7.61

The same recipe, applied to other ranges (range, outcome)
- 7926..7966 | 7.77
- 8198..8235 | 7.41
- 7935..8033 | 7.8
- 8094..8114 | 7.68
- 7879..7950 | 7.95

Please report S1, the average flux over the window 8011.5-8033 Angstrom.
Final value 8.05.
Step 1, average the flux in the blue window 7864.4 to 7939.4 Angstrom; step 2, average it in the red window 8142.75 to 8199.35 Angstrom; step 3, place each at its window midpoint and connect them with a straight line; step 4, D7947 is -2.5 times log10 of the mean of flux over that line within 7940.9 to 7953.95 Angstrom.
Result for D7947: 0.09 mag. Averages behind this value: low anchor 8.08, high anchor 7.69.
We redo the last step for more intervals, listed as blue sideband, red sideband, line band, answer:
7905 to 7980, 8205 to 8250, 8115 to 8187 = -0.01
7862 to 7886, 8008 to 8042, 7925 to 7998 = 0.04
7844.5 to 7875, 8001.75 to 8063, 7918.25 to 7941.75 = 0.03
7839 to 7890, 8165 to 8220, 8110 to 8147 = 0.01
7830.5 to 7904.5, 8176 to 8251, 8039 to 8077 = 0.01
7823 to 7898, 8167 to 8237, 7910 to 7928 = -0.01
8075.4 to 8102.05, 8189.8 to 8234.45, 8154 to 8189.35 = -0.04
